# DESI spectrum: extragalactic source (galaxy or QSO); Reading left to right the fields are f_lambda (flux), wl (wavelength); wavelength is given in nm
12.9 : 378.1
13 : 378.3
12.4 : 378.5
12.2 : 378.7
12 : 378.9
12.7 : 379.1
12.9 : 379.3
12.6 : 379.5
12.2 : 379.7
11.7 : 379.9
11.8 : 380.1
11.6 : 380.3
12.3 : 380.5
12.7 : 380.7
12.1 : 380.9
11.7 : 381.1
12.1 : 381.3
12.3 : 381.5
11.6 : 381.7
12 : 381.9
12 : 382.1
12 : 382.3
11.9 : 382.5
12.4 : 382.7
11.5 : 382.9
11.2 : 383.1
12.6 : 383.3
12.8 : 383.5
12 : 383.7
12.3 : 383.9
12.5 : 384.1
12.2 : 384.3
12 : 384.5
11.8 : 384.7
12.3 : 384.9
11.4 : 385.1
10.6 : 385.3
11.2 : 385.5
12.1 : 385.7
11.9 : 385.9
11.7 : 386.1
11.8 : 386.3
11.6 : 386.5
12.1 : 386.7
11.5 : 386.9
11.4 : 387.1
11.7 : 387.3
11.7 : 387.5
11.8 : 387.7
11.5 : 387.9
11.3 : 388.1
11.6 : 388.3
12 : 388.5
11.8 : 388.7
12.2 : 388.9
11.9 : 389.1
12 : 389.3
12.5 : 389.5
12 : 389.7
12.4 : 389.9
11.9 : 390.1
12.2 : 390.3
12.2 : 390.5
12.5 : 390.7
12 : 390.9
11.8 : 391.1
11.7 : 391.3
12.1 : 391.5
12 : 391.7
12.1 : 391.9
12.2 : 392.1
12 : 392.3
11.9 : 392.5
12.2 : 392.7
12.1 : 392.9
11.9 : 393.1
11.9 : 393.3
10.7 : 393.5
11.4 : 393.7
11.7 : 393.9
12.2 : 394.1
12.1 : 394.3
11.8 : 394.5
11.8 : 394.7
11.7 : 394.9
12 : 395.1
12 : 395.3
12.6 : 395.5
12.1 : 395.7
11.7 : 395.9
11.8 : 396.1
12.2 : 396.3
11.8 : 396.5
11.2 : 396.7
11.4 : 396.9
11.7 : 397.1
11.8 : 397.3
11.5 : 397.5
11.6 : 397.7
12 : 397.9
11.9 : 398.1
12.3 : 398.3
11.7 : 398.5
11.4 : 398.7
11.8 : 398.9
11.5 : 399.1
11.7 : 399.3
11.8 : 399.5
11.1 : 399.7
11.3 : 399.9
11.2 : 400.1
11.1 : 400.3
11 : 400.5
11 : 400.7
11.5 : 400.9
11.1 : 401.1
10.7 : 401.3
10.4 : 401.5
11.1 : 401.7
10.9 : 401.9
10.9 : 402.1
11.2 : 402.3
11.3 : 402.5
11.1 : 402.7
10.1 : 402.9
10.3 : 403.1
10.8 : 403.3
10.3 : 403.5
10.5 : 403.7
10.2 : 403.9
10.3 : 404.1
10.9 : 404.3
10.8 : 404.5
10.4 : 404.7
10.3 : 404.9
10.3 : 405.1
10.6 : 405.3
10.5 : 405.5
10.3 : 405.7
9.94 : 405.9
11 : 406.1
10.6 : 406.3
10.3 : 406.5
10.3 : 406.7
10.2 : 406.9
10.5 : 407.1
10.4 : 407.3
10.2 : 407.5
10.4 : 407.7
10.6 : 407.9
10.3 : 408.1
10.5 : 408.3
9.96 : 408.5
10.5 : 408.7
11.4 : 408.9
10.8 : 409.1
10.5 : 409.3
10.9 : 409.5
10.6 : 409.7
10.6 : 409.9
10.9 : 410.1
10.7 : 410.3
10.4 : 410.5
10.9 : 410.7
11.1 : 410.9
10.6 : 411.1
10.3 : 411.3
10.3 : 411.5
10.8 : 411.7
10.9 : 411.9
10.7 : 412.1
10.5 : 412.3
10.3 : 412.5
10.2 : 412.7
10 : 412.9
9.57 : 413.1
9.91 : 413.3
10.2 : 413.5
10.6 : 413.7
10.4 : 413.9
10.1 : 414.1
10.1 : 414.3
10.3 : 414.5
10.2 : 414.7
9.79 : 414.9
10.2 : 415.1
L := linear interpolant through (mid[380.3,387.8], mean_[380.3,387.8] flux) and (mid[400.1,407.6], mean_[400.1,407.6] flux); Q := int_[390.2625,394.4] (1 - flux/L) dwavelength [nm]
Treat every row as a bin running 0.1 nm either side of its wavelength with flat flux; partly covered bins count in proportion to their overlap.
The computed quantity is -0.21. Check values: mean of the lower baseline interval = 11.9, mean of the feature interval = 11.9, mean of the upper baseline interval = 10.6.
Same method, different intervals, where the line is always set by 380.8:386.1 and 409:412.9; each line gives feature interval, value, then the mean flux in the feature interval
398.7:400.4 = -0.041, 11.4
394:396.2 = -0.117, 12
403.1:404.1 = 0.050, 10.4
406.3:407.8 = 0.063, 10.3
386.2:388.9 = 0.010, 11.7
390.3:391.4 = -0.045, 12.1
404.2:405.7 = 0.052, 10.5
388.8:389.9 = -0.046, 12.1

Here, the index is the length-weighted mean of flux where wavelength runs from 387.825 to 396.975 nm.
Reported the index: 11.9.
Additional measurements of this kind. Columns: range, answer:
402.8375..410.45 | 10.5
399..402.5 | 11.2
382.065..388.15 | 11.8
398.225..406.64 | 10.9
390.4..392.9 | 12.1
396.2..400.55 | 11.6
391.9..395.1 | 11.9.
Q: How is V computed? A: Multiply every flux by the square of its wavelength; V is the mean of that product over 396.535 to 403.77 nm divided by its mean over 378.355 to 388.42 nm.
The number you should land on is 1.0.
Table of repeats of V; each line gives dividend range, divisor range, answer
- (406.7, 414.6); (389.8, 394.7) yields 0.96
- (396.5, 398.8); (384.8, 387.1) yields 1.07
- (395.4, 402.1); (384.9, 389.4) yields 1.04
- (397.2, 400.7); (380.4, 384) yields 1.04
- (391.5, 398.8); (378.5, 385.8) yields 1.05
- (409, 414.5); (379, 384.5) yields 1.00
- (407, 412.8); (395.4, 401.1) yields 0.96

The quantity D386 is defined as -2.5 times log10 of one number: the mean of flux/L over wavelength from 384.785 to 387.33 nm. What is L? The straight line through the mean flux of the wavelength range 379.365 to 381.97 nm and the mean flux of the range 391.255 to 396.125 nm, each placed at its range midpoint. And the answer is 0.03 mag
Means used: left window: 12.1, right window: 11.9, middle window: 11.6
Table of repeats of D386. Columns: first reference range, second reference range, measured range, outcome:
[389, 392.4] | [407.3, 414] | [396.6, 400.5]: -0.01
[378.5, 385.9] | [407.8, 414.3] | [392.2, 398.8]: -0.05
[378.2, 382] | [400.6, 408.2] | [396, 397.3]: -0.06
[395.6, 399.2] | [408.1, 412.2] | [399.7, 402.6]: 0.04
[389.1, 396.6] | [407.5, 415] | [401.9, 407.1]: 0.05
